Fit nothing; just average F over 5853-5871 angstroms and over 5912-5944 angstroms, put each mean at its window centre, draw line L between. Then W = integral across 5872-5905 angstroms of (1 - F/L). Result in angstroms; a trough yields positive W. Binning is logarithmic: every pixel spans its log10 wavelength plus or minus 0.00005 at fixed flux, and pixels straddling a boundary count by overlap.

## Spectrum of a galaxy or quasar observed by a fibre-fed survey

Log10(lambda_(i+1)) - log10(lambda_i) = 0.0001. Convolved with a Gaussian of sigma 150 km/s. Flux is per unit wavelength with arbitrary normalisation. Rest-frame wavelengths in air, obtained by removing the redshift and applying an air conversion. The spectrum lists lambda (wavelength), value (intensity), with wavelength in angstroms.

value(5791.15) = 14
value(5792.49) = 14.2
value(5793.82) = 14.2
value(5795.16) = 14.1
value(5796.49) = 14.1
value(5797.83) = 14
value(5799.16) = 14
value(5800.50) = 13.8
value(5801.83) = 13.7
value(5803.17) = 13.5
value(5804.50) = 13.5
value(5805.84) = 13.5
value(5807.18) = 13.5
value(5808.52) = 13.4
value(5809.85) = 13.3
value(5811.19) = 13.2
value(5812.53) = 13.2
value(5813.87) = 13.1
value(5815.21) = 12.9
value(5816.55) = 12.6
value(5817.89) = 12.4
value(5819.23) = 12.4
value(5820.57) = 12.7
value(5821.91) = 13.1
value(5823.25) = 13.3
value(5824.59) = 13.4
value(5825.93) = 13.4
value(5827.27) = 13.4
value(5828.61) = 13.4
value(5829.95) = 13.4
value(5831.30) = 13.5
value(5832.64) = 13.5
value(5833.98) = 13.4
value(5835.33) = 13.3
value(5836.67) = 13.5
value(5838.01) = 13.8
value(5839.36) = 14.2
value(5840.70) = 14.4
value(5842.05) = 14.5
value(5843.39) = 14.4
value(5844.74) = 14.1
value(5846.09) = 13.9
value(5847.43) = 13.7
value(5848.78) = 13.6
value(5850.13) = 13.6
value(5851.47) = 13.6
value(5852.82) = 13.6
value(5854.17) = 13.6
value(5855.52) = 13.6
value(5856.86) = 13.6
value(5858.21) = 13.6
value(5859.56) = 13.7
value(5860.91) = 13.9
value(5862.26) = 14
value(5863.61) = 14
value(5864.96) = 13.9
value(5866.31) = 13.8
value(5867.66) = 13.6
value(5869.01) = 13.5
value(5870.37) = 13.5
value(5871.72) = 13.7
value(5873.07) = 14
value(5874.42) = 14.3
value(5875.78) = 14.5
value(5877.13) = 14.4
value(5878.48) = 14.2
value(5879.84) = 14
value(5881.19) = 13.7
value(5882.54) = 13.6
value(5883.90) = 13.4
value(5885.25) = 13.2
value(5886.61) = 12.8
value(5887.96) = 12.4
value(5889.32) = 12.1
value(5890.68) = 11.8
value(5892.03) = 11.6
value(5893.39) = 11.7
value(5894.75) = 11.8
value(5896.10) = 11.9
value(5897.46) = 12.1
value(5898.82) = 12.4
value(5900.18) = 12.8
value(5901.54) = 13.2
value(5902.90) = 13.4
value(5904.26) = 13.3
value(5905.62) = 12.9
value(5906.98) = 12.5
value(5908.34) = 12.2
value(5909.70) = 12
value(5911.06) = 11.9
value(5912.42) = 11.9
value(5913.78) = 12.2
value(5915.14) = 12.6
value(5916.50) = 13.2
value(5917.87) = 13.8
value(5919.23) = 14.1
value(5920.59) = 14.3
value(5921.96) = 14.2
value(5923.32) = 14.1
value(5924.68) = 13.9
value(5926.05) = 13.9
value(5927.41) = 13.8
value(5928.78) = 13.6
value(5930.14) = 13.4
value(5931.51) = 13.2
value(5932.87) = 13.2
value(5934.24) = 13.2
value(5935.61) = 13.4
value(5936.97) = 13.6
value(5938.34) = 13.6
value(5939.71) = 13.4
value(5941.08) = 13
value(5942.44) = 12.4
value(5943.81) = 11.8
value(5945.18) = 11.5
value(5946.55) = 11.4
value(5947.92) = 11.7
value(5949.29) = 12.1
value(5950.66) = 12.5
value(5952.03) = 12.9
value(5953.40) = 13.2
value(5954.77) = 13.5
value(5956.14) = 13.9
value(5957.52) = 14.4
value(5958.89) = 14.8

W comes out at 1.3 angstroms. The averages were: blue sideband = 13.7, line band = 13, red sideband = 13.4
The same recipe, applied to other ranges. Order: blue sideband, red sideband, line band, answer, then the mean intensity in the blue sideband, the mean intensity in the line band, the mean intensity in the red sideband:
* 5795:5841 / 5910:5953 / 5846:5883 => -1.6 angstroms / 13.4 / 13.8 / 13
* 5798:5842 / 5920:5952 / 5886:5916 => 1.9 angstroms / 13.4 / 12.3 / 13.1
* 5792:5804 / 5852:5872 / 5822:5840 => 0.4 angstroms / 14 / 13.5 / 13.7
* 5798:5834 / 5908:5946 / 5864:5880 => -0.9 angstroms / 13.3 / 13.9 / 13.1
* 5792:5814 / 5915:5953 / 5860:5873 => -0.3 angstroms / 13.7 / 13.8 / 13.1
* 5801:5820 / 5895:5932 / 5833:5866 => -1.7 angstroms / 13.2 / 13.8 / 13.1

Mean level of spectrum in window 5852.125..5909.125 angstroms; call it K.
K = 13.2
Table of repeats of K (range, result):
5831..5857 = 13.8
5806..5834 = 13.2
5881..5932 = 12.9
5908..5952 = 13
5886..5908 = 12.4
